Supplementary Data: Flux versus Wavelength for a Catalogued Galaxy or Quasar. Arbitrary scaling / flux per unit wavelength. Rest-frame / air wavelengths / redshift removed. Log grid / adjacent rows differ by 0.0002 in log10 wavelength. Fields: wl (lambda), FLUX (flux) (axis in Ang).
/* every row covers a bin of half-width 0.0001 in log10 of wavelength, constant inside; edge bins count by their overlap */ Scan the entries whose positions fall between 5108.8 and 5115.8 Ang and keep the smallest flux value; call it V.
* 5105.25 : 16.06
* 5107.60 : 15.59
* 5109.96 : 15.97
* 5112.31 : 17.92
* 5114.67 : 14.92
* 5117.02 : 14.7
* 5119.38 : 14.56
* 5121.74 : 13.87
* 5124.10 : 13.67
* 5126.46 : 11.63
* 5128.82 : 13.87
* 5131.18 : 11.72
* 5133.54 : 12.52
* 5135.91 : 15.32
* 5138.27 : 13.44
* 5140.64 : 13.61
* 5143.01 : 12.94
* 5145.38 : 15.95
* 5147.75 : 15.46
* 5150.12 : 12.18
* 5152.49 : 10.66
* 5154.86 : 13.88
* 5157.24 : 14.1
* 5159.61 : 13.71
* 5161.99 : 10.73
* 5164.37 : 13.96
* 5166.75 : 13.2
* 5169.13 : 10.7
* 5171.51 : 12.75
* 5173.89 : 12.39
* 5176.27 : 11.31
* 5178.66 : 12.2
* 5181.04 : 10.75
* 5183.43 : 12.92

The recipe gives 14.92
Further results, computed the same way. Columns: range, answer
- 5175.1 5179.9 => 11.31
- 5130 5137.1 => 11.72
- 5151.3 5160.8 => 10.66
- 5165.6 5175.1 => 10.7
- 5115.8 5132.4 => 11.63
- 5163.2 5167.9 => 13.2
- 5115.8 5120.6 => 14.56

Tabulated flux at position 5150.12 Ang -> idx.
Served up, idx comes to 12.18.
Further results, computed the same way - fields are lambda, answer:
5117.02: 14.7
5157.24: 14.1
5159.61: 13.71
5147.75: 15.46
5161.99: 10.73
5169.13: 10.7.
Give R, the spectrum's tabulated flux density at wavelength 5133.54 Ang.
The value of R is 12.52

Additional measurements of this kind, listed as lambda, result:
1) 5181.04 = 10.75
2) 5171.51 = 12.75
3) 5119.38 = 14.56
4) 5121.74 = 13.87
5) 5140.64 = 13.61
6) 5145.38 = 15.95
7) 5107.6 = 15.59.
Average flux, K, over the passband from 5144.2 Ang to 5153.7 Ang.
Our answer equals 13.6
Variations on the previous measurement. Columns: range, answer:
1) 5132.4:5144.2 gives 13.6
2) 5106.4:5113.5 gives 16.5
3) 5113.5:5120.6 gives 14.7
